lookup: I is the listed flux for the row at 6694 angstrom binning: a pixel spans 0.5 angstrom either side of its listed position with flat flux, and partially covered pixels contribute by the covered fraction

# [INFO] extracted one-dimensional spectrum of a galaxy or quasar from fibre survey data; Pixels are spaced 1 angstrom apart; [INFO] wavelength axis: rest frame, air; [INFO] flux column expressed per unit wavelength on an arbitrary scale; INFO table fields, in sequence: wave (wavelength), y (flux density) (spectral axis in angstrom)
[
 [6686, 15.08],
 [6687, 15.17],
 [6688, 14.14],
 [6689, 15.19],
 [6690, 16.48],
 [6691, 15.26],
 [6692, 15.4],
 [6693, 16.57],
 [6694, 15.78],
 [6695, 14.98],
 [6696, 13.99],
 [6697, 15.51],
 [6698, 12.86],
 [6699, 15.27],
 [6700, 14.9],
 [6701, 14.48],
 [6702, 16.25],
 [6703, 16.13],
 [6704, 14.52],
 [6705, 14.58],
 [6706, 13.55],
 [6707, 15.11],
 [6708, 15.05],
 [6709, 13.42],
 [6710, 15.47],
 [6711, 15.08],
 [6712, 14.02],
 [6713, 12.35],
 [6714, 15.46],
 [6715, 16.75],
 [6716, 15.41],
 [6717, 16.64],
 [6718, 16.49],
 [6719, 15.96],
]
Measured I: 15.78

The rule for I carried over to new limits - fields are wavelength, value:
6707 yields 15.11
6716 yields 15.41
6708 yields 15.05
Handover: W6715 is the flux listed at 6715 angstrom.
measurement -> 16.75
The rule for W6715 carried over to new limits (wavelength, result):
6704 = 14.52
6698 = 12.86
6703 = 16.13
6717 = 16.64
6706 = 13.55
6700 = 14.9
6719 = 15.96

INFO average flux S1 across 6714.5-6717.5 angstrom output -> 16.3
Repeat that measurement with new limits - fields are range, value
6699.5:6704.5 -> 15.3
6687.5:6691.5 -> 15.3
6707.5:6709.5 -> 14.2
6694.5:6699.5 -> 14.5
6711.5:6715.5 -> 14.6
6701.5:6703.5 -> 16.2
